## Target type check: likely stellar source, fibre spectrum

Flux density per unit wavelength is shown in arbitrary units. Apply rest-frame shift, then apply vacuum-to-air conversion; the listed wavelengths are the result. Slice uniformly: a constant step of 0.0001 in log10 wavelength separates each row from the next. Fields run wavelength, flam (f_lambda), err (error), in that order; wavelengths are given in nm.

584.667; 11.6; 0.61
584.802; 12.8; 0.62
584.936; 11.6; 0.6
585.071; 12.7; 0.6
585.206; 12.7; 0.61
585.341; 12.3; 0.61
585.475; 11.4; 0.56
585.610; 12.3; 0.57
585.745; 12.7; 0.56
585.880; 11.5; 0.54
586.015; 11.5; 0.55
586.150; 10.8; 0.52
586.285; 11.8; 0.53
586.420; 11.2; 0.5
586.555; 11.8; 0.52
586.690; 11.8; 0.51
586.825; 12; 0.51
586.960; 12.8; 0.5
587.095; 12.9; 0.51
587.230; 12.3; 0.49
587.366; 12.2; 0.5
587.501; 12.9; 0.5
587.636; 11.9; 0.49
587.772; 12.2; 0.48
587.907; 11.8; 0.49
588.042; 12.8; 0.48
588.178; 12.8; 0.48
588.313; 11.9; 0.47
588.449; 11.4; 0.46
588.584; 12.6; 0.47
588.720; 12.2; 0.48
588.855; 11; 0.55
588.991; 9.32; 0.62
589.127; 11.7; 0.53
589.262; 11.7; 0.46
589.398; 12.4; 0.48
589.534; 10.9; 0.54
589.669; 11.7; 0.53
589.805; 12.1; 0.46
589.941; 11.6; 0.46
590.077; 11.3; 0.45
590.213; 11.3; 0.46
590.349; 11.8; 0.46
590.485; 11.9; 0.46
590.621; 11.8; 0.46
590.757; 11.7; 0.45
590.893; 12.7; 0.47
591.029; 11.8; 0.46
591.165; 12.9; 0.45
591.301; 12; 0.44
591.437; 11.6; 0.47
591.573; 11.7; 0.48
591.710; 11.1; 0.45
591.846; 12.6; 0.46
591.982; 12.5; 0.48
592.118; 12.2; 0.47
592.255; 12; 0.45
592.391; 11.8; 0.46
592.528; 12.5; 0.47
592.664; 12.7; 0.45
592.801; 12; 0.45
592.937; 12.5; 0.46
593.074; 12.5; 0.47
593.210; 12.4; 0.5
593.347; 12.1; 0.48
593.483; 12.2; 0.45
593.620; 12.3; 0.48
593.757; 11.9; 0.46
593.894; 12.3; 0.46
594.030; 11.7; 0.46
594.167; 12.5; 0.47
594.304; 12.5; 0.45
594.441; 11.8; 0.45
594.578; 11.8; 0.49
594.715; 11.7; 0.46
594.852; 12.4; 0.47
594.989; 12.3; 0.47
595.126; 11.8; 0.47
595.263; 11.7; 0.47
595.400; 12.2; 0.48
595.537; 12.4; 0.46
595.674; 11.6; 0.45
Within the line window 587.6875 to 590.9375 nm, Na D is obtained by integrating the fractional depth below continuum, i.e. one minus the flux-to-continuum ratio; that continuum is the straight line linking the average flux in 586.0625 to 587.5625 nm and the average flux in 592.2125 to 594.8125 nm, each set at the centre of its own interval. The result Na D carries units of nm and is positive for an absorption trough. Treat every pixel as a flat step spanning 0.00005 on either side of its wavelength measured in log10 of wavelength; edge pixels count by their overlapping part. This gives 0.09 nm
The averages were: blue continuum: 12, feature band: 11.8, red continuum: 12.2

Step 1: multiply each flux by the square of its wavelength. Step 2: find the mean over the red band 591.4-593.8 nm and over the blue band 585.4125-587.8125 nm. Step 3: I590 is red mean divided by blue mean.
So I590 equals 1.03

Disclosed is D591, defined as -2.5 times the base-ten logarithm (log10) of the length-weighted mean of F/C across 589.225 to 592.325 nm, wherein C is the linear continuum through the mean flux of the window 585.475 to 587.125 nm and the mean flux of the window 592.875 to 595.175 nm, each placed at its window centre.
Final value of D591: 0.01 mag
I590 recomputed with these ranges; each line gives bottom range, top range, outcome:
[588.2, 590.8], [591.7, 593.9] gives 1.07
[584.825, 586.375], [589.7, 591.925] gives 1.01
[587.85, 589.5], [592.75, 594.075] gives 1.05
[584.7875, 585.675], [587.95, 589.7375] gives 0.97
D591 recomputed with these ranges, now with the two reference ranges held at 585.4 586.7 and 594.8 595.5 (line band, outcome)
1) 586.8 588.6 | -0.05 mag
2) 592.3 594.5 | -0.02 mag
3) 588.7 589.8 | 0.04 mag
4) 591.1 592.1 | -0.01 mag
